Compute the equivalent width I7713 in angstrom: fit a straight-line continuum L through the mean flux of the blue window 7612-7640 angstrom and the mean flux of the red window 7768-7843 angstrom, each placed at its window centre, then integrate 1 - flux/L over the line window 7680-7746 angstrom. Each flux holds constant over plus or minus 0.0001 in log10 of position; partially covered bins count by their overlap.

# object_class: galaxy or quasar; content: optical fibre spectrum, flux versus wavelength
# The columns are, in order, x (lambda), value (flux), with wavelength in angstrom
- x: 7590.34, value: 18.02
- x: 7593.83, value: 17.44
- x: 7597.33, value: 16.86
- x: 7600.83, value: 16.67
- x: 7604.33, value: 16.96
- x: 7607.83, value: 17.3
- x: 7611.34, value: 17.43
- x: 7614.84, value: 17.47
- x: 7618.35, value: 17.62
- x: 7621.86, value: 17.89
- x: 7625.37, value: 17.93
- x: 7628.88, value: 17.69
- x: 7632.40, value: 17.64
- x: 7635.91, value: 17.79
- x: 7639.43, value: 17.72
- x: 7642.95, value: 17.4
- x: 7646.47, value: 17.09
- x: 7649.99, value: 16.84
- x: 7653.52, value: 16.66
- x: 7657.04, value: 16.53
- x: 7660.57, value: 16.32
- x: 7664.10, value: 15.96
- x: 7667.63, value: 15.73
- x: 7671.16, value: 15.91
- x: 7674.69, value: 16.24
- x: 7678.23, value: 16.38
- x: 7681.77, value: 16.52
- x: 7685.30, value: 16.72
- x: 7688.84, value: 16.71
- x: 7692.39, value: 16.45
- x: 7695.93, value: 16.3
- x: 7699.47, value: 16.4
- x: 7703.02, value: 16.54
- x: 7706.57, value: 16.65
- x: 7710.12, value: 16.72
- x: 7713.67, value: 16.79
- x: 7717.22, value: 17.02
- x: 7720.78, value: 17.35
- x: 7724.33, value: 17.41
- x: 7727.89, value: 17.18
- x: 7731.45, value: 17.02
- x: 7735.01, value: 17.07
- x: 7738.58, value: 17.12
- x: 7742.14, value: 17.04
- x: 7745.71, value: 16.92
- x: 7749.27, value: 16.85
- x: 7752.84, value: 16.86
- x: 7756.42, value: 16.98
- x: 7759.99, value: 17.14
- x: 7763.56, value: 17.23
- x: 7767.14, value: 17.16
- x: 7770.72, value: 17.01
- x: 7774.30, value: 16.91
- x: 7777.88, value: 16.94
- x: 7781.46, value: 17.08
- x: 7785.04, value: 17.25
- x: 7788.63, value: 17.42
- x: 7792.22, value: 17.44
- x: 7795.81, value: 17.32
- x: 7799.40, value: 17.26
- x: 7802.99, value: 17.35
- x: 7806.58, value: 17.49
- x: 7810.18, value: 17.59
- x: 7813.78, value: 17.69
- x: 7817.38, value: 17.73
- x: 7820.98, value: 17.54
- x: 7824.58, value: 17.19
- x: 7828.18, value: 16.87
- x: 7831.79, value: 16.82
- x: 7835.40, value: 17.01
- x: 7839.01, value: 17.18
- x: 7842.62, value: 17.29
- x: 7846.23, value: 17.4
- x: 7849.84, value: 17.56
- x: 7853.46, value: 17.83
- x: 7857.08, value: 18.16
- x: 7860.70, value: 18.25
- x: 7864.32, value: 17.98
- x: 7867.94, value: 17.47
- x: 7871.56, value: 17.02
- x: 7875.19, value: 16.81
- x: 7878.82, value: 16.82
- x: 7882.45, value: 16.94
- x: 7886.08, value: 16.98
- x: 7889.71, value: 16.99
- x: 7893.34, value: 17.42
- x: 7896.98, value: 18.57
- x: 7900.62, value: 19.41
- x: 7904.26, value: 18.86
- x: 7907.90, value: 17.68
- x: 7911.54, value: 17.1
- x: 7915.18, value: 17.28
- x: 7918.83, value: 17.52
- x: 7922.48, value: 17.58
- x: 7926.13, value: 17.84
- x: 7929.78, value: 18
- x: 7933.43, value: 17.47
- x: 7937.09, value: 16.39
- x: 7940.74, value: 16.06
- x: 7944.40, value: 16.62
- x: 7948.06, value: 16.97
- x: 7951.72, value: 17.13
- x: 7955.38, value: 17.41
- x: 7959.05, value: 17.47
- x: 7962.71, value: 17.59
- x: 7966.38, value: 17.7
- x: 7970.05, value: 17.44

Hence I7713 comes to 2.5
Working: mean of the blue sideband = 17.7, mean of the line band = 16.8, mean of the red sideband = 17.3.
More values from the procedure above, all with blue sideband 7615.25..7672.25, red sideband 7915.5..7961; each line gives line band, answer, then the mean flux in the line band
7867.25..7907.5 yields -0.9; 17.6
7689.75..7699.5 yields 0.4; 16.4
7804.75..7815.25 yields -0.3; 17.6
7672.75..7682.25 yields 0.4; 16.3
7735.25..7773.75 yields 0.2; 17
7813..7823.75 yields -0.3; 17.6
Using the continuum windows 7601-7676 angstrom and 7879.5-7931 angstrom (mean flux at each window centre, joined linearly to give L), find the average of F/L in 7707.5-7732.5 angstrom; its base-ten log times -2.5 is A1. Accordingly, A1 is 0.012 mag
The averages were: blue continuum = 17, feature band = 17.1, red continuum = 17.7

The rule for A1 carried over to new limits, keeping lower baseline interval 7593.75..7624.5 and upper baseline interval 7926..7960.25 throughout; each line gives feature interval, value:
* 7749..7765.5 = 0.01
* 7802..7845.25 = -0.01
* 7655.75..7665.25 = 0.06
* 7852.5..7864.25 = -0.06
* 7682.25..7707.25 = 0.05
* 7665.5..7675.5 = 0.09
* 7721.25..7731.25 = 0.00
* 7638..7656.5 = 0.01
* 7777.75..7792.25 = 0.00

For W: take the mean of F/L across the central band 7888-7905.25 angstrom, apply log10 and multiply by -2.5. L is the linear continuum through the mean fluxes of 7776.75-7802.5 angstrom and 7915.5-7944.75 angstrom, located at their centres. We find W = -0.06 mag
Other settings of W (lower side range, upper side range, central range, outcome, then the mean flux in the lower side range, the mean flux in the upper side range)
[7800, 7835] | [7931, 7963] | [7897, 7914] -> -0.07 mag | 17.3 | 17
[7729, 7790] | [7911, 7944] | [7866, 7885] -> 0.01 mag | 17.1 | 17.2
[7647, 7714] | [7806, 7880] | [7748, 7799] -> -0.01 mag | 16.4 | 17.4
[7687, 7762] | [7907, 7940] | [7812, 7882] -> -0.01 mag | 16.9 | 17.4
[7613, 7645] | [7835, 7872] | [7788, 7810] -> 0.01 mag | 17.7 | 17.6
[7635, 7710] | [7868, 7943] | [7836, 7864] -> -0.03 mag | 16.6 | 17.4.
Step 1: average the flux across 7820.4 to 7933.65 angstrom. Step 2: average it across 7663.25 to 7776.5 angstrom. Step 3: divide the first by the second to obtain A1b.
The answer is 1.05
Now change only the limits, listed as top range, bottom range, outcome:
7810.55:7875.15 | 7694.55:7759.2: 1.03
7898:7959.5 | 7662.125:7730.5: 1.05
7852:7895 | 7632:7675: 1.04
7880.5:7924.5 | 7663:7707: 1.08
